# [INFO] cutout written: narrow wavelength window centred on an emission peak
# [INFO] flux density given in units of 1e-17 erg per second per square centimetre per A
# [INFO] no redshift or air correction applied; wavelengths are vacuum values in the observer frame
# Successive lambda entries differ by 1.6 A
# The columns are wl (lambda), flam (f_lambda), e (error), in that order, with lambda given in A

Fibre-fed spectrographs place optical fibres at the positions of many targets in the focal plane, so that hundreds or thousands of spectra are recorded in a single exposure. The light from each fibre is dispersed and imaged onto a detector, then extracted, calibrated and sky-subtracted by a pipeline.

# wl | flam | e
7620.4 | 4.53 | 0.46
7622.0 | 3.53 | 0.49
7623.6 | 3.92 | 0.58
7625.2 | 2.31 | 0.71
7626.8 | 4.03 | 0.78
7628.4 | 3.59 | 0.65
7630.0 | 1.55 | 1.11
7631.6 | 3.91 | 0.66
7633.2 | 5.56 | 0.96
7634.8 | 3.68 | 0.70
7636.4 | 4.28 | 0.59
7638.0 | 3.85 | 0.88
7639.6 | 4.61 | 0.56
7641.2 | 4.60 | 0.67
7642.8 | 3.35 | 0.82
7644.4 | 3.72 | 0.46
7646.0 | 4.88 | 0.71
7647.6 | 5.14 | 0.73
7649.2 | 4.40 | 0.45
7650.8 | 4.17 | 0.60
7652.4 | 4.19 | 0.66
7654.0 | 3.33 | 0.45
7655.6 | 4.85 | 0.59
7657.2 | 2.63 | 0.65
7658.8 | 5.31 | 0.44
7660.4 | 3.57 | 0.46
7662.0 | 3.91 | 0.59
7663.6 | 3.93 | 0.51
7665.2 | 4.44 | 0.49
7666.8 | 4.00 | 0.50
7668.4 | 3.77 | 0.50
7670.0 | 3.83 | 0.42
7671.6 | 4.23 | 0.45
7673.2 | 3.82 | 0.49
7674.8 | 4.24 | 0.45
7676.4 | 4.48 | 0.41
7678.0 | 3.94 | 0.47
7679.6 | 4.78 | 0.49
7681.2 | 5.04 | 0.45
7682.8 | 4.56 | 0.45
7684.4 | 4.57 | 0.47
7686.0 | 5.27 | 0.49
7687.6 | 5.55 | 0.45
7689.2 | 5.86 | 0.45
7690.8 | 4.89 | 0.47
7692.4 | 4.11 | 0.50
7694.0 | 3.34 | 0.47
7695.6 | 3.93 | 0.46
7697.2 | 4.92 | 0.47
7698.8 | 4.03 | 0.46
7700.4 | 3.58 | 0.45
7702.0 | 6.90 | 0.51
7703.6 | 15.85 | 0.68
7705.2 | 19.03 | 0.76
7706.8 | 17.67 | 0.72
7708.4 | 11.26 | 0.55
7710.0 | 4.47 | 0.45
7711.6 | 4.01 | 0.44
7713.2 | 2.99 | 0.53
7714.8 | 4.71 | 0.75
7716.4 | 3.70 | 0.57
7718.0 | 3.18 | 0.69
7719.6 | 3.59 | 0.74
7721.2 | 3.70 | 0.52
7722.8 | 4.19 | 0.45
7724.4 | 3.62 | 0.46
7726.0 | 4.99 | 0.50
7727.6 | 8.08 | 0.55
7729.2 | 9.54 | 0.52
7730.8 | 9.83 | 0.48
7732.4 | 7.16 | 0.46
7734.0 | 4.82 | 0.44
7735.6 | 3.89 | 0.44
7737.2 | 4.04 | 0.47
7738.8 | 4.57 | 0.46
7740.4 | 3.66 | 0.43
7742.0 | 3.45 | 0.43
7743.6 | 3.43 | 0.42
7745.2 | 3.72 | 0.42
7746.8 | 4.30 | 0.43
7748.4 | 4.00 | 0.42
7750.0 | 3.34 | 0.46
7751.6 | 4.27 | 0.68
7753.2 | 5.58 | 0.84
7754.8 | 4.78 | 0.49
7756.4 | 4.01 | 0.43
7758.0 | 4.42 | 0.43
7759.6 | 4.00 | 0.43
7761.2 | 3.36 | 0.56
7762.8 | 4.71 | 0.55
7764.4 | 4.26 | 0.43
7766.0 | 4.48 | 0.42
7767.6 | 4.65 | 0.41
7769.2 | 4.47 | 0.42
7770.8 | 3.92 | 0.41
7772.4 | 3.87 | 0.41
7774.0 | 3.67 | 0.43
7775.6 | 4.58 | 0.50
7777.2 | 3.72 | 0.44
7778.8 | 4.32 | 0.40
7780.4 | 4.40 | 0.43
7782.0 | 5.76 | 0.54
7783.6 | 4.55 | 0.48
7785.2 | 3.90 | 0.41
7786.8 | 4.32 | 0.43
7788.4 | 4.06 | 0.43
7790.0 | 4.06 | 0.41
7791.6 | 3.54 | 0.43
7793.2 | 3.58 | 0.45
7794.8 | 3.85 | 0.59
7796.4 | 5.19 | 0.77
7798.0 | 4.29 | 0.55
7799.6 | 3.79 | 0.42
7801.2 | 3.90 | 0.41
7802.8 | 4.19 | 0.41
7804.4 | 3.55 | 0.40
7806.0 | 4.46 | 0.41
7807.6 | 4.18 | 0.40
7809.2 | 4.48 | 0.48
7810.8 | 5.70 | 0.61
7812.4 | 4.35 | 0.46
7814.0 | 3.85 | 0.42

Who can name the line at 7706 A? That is H-alpha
